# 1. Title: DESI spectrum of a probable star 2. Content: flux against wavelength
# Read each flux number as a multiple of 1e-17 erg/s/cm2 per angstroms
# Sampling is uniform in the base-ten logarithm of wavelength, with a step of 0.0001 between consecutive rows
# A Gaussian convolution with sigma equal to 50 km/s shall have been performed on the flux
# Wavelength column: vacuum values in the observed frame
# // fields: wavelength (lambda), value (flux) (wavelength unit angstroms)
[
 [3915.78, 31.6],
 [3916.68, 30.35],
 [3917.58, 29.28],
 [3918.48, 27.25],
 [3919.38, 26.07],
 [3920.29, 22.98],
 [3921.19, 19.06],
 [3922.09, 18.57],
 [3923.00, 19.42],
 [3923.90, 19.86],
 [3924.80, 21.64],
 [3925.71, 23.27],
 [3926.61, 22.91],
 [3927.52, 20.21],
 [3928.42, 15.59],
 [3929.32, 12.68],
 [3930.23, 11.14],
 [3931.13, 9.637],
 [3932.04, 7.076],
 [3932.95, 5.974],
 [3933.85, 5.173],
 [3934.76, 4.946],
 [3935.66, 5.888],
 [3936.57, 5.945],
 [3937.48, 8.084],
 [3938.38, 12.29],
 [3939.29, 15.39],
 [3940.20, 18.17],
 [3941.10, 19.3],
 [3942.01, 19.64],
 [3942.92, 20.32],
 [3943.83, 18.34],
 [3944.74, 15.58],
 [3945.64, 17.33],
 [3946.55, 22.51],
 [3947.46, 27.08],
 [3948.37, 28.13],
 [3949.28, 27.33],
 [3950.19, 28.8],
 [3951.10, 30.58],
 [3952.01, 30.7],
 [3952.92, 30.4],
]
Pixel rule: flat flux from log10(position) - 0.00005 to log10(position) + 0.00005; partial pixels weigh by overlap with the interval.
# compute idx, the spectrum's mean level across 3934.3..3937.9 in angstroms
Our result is 6.19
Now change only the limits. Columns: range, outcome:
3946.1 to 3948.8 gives 25.9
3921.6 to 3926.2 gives 20.6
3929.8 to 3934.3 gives 7.79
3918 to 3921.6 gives 23.9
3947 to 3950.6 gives 27.8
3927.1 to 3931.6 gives 13.8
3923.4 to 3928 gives 21.5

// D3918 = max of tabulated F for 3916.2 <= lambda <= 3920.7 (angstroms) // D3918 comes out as 30.35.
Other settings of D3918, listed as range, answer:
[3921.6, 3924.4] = 19.86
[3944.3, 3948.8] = 28.13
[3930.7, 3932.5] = 9.637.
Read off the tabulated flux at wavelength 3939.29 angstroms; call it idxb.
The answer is 15.39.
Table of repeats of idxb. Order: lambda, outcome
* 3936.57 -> 5.945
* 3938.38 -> 12.29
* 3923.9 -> 19.86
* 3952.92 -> 30.4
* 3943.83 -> 18.34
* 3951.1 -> 30.58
